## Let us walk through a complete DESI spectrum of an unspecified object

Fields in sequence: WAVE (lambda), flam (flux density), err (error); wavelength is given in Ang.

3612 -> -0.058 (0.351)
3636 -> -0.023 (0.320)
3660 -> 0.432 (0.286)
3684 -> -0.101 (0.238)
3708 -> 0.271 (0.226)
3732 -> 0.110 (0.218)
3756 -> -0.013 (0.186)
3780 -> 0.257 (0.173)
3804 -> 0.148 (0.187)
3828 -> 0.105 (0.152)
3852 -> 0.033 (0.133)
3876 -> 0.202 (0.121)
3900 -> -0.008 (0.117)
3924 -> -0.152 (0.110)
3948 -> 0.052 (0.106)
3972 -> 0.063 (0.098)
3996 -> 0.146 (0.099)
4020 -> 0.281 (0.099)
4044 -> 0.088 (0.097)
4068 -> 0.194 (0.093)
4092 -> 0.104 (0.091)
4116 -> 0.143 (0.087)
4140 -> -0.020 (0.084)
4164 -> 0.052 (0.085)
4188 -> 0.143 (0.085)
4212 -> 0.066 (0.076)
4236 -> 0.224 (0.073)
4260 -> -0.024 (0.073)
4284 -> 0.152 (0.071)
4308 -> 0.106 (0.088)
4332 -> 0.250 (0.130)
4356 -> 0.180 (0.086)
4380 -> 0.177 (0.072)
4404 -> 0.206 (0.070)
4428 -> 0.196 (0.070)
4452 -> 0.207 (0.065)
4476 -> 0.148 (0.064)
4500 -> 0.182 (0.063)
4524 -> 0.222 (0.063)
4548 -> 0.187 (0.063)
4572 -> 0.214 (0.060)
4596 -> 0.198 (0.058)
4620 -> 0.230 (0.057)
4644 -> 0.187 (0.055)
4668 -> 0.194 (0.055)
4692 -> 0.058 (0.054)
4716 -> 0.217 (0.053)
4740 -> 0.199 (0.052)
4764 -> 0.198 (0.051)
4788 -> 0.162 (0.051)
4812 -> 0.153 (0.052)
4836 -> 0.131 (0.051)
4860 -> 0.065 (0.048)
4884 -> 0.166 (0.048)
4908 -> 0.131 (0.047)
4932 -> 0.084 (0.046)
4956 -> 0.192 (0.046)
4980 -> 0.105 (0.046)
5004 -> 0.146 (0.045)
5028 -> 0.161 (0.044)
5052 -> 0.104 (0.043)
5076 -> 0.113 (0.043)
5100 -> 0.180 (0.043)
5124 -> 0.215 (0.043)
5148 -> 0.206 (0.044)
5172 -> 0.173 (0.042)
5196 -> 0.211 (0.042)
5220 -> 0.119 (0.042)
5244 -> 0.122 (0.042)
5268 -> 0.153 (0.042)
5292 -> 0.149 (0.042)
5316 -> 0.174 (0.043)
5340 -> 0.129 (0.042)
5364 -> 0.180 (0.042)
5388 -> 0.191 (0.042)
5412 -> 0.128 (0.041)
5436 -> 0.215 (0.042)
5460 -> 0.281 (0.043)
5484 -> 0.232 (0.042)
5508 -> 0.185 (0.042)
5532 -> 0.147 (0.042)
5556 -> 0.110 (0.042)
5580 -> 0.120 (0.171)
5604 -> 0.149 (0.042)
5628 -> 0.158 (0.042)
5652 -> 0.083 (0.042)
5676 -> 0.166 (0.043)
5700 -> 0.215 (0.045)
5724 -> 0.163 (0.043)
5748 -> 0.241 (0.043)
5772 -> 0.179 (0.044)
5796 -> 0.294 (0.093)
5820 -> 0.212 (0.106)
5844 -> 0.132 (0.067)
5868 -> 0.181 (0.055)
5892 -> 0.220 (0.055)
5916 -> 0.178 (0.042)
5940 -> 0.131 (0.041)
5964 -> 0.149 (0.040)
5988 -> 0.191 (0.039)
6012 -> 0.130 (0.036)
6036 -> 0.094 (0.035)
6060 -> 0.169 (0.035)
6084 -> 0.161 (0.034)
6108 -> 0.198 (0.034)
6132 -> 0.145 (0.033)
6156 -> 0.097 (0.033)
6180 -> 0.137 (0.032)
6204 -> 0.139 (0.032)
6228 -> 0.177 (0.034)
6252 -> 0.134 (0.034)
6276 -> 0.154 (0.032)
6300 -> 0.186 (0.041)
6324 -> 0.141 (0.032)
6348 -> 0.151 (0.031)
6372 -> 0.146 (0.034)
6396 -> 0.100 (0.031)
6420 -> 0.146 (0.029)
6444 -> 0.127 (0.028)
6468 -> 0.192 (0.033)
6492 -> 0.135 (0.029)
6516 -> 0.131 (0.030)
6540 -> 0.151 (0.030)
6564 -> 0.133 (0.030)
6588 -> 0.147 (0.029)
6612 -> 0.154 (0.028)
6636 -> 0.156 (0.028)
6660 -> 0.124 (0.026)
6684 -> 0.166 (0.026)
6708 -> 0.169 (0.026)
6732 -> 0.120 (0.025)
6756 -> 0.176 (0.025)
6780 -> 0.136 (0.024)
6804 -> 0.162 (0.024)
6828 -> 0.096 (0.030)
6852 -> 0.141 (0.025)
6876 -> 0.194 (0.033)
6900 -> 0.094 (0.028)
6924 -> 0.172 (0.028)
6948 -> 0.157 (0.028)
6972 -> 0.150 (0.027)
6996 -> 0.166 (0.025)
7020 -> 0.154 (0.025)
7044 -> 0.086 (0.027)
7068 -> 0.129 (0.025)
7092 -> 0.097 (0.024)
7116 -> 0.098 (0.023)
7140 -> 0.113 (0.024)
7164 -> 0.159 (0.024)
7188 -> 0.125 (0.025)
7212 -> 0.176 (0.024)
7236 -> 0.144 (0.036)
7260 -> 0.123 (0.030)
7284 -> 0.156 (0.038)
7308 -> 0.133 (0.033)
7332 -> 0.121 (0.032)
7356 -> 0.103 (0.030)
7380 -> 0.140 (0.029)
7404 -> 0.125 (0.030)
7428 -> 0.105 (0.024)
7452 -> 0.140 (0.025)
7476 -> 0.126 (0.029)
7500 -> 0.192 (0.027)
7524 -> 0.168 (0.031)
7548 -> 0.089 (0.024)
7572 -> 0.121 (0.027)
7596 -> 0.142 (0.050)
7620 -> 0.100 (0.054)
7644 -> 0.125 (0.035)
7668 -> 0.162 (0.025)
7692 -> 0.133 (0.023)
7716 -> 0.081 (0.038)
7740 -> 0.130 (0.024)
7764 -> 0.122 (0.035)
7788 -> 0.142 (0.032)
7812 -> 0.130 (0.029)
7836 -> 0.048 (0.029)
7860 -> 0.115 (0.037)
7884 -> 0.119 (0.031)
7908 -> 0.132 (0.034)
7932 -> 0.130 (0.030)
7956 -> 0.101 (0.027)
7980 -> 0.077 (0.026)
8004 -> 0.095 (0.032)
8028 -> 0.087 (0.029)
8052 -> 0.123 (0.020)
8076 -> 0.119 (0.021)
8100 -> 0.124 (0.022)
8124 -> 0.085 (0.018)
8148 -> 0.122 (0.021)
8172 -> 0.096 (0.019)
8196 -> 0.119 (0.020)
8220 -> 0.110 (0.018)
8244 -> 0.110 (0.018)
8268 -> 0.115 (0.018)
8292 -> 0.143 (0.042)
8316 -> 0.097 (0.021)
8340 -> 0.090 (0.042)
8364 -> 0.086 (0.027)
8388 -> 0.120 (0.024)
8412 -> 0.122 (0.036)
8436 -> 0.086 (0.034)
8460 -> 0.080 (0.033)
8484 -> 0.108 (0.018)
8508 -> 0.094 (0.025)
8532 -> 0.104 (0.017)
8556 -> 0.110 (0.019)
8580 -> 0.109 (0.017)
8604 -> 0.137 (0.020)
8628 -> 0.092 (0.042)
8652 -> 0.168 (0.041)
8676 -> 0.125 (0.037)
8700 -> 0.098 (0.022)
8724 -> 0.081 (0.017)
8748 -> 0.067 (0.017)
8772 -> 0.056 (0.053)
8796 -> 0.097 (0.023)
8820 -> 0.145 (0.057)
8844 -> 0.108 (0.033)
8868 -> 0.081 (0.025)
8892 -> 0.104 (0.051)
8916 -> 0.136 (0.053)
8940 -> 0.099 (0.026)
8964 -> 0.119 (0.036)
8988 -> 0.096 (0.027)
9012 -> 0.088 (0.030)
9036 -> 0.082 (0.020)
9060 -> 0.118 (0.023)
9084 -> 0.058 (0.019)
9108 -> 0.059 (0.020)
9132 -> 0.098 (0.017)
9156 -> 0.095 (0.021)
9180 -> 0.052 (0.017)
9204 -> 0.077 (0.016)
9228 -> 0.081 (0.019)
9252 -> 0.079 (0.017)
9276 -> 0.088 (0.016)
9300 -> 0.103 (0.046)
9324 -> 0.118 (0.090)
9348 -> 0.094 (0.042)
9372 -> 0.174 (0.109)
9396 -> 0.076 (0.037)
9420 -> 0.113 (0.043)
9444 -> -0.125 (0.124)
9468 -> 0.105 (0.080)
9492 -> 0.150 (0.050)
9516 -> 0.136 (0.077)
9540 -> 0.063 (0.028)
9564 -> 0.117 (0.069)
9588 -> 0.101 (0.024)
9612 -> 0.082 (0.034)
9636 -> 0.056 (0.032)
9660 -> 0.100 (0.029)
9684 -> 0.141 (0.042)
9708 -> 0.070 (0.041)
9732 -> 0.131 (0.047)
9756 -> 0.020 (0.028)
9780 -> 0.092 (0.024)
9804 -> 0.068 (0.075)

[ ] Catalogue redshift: 1.155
